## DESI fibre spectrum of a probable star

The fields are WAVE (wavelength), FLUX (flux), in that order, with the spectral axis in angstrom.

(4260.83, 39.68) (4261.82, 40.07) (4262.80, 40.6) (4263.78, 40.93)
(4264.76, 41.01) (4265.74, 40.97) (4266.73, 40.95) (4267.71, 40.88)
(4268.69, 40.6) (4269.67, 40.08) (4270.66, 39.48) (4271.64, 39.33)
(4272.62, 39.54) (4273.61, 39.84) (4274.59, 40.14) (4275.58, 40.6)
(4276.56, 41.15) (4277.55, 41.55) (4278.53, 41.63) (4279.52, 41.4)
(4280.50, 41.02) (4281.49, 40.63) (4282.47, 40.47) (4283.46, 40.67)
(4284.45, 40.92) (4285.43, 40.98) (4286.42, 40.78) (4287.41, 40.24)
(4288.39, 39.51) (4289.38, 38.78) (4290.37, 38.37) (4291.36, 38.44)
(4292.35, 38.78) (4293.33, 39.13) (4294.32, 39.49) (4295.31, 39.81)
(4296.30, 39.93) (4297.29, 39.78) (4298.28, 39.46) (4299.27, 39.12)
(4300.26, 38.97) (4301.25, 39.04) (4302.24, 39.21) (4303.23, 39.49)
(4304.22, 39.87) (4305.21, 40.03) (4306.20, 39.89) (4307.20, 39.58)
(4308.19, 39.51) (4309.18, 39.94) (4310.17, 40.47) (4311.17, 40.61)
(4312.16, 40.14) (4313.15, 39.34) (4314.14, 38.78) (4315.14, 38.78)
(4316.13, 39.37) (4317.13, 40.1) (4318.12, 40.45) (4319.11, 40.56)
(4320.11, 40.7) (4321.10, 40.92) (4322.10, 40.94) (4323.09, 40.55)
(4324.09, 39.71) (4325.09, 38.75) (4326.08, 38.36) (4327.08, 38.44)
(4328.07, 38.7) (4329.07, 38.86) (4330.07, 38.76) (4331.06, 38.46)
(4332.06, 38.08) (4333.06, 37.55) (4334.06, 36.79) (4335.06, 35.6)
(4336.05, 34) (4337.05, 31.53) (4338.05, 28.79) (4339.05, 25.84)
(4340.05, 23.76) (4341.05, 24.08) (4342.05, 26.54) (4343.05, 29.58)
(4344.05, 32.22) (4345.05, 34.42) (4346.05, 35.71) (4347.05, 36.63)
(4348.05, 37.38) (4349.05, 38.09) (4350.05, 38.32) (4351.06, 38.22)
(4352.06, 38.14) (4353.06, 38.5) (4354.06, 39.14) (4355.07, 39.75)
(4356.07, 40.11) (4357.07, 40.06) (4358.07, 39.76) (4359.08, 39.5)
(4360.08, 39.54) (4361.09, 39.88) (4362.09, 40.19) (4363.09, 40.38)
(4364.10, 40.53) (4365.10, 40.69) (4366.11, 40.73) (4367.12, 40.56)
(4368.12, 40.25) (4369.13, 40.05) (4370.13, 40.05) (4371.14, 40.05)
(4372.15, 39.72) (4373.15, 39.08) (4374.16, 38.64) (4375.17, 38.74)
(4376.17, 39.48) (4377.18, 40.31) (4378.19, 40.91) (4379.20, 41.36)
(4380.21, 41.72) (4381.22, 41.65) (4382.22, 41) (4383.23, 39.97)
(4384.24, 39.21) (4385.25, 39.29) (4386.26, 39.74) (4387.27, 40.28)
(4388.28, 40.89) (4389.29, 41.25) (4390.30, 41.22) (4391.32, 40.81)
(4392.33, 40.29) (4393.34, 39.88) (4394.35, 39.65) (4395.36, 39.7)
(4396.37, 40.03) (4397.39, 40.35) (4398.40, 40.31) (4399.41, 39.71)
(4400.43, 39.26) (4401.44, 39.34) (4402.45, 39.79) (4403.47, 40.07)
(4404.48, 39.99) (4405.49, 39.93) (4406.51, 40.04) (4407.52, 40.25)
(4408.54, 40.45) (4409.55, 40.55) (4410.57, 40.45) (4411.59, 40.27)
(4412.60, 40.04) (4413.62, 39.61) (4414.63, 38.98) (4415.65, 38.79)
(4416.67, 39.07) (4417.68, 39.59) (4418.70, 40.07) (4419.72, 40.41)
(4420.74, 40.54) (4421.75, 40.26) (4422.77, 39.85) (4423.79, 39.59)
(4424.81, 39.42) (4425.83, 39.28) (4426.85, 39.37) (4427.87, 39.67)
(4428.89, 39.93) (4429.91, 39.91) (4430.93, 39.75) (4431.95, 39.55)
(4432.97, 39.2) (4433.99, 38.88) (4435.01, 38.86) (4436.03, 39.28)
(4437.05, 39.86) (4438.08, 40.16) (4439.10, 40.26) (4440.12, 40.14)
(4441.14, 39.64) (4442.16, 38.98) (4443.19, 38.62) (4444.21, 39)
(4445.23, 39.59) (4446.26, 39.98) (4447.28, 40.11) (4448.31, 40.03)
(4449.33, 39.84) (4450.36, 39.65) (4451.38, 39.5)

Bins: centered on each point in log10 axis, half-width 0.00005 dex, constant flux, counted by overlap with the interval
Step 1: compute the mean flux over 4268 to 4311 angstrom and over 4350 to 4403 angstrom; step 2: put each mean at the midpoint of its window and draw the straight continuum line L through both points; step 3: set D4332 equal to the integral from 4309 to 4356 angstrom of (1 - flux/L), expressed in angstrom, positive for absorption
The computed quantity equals 3.70 angstrom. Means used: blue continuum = 40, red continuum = 40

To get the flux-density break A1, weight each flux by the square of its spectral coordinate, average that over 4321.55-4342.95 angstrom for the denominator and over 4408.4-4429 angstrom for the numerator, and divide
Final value 1.2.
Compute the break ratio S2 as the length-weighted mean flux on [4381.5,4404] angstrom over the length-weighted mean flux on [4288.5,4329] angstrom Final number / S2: 1.0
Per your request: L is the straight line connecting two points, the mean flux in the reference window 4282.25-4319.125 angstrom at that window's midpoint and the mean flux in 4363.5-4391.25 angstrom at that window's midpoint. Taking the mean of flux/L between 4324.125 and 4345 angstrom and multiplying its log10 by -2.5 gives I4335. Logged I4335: 0.179 mag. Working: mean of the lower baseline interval 39.7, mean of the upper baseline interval 40.3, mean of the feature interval 33.9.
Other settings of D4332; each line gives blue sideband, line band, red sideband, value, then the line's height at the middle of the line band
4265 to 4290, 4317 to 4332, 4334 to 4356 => -1.55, 35.9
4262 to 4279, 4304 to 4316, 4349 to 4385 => 0.16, 40.3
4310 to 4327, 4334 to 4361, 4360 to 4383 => 3.46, 40.1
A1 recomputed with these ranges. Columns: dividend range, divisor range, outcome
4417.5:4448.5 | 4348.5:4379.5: 1.03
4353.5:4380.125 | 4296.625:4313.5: 1.04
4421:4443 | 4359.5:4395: 1.01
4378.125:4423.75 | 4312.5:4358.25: 1.13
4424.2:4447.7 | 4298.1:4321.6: 1.05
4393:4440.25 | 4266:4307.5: 1.06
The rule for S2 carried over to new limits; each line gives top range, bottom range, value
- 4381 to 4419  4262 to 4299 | 1.00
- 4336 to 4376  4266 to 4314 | 0.92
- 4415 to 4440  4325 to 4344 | 1.18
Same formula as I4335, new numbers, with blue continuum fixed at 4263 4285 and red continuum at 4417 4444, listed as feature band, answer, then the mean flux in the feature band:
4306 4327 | 0.014 mag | 39.8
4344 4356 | 0.074 mag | 37.5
